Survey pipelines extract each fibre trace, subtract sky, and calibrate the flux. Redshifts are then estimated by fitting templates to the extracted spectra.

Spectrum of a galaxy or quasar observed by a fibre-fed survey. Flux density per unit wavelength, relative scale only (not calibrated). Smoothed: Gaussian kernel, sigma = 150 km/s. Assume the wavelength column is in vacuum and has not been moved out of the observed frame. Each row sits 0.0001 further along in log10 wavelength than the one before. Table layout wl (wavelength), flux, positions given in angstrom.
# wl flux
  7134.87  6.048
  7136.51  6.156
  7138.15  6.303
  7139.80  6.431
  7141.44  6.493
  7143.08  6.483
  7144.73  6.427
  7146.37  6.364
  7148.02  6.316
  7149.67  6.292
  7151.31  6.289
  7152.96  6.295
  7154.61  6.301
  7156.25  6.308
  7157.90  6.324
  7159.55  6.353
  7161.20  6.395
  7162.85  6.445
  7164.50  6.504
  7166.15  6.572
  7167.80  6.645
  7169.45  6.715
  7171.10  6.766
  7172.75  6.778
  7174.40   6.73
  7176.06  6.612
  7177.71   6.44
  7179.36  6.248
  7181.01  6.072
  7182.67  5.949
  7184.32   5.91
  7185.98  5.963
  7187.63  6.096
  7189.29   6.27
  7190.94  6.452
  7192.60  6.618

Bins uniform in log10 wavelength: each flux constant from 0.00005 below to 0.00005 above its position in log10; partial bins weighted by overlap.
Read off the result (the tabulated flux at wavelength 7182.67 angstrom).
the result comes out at 5.949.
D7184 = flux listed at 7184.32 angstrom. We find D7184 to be 5.91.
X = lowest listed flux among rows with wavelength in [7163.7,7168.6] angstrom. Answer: 6.504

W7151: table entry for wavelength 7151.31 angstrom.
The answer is 6.289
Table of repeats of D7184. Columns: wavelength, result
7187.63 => 6.096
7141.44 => 6.493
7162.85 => 6.445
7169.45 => 6.715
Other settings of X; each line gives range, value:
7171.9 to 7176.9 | 6.612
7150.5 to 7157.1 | 6.289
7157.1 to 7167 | 6.324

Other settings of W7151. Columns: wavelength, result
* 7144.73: 6.427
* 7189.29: 6.27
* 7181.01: 6.072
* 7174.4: 6.73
